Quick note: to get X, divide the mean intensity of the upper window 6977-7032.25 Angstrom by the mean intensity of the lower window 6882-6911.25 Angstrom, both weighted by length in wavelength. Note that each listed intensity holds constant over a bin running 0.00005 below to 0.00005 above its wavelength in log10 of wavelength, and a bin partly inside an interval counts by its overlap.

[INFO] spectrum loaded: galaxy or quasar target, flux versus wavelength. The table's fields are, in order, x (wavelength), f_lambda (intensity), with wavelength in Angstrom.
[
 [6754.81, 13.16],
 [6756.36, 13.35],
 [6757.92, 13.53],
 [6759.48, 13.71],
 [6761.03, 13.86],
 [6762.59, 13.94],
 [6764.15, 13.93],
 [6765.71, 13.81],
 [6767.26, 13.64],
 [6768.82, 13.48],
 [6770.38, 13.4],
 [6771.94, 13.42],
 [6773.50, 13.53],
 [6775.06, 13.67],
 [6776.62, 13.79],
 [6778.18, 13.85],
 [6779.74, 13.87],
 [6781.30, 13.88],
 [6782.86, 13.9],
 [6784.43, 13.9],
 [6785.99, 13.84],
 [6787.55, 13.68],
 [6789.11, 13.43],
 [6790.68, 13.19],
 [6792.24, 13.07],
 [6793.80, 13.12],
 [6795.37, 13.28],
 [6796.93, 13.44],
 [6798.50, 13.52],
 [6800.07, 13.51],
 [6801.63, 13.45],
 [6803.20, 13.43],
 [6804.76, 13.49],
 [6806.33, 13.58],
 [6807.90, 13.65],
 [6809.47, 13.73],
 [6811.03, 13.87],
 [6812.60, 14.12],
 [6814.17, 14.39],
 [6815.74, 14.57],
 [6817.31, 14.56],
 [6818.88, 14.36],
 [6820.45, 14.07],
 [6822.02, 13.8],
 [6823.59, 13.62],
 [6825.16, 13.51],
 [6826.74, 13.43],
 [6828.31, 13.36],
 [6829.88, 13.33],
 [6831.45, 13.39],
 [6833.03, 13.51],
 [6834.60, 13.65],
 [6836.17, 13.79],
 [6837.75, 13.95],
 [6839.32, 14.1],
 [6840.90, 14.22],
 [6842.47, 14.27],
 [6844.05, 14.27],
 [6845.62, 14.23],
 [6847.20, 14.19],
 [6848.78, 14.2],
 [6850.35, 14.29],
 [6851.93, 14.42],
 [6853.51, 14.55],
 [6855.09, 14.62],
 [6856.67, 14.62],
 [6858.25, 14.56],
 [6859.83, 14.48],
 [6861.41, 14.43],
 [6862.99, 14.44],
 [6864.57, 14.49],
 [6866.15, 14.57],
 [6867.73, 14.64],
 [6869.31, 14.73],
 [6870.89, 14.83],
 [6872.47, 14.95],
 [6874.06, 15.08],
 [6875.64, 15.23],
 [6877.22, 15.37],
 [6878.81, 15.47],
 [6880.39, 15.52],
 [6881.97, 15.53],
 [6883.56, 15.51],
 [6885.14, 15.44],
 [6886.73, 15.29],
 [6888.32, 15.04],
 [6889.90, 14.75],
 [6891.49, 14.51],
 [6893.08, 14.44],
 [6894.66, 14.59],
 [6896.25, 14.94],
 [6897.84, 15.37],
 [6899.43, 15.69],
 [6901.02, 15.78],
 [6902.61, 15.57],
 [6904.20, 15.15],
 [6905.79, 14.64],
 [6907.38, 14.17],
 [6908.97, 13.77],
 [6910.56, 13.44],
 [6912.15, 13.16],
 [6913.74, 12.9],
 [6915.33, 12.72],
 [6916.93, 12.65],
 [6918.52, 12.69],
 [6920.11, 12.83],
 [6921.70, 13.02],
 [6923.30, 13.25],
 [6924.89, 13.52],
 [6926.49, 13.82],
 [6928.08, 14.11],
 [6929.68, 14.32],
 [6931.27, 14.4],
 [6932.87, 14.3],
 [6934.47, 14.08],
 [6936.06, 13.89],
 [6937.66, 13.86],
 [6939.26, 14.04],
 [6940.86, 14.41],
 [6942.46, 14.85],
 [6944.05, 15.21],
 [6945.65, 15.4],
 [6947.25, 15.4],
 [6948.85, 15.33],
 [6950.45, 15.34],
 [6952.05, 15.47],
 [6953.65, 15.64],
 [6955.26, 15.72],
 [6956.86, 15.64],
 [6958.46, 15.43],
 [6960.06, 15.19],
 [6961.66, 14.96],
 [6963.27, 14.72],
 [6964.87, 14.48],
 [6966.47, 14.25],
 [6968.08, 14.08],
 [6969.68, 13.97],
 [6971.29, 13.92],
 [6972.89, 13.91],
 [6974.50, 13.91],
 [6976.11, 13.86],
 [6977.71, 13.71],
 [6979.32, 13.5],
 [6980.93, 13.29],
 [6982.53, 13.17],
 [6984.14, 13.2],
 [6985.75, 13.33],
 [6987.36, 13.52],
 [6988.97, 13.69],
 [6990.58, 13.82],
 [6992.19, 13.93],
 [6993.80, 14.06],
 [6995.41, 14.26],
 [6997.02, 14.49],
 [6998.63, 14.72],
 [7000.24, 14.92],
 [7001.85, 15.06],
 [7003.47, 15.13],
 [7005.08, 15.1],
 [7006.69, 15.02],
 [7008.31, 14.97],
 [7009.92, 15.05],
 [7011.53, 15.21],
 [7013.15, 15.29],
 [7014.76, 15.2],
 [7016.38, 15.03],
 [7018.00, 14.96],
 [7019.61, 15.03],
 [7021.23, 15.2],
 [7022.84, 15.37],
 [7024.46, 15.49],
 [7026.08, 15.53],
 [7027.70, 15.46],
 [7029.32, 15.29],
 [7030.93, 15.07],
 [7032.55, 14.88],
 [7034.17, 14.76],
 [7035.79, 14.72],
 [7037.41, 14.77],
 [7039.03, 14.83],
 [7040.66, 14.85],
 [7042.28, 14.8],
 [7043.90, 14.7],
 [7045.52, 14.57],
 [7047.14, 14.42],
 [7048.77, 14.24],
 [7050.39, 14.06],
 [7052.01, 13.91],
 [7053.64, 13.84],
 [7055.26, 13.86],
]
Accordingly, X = 1.0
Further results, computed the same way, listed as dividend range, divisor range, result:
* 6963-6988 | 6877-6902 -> 0.91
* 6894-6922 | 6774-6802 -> 1.04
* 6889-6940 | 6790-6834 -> 1.03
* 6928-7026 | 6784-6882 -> 1.03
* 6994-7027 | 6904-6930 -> 1.11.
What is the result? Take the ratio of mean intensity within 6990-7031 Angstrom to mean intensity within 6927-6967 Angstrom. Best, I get 1.01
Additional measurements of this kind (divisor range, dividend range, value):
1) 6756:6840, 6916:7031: 1.06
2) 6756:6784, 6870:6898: 1.10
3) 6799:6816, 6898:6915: 1.05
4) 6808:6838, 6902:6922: 0.98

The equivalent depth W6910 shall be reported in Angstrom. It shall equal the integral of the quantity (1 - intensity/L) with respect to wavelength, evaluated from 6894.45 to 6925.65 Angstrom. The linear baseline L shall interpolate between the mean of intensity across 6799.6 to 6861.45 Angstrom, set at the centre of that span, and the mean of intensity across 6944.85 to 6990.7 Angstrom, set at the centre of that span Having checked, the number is 0.55 Angstrom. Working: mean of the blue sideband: 14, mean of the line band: 14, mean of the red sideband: 14.4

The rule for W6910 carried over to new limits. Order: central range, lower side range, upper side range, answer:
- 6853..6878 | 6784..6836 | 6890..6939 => -1.5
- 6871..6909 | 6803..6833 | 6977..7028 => -2.7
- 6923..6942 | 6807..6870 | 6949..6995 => 0.3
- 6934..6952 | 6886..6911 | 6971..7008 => -0.4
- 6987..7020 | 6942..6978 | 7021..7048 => 0.5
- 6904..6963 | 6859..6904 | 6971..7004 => 0.8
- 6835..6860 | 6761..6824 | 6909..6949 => -0.9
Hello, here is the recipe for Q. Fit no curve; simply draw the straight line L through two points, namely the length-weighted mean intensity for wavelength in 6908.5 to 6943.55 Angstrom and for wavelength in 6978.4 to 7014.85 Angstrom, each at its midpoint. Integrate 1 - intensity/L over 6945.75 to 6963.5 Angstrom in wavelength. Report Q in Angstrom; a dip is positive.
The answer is -1.8 Angstrom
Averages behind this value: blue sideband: 13.7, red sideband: 14.3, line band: 15.4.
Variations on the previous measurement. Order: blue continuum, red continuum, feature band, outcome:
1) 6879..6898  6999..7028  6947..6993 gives 2.4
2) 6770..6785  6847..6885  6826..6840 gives 0.8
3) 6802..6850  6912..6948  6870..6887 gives -1.7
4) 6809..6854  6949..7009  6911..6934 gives 1.4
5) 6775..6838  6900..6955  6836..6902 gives -3.7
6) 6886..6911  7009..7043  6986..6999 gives 0.9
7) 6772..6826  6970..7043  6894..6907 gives -1.0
